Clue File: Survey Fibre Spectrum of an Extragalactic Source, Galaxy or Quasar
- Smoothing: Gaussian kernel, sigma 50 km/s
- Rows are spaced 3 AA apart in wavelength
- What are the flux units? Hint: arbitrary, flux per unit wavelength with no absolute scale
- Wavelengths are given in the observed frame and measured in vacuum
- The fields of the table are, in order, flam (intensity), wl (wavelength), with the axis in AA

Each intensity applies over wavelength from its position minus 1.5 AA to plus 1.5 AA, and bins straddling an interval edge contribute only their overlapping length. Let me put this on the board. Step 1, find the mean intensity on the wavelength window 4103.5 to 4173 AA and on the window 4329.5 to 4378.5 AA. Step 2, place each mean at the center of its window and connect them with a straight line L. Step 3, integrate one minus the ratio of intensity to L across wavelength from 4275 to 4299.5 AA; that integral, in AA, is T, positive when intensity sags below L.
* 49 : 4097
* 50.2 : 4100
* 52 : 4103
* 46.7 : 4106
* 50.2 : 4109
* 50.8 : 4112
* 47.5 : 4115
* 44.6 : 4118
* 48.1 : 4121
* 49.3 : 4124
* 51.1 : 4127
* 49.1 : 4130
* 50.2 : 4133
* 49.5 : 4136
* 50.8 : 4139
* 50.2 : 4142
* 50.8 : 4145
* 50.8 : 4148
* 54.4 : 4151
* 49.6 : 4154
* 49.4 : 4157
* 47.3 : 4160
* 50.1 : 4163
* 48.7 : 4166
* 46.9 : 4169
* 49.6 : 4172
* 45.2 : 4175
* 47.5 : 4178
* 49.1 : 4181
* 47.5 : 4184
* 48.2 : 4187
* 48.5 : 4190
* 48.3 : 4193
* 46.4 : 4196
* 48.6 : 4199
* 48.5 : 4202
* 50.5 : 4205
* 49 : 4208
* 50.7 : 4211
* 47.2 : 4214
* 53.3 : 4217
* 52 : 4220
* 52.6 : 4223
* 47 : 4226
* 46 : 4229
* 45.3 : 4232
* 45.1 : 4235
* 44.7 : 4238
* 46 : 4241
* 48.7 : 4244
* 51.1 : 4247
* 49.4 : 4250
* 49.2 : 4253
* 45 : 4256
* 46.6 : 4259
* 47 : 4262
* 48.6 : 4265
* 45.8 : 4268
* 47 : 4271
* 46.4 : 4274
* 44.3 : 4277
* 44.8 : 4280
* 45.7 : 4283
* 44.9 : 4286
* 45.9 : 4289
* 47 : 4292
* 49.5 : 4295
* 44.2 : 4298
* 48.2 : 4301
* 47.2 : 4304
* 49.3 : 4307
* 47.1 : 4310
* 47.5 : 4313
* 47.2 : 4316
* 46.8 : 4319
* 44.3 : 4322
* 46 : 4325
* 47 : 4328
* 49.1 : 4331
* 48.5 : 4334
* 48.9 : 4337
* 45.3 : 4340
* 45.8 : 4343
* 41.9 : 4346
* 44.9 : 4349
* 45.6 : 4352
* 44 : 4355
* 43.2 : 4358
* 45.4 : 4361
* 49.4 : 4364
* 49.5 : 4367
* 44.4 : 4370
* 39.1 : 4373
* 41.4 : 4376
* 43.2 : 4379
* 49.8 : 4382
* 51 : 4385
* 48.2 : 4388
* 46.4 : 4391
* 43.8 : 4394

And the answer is 0.43 AA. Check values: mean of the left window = 49.4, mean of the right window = 45.4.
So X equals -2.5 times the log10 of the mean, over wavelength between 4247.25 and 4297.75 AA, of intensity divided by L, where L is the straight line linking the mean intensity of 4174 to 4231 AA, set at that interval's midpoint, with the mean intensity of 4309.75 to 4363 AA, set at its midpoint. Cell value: 0.01 mag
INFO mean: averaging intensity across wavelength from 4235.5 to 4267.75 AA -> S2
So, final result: 47.5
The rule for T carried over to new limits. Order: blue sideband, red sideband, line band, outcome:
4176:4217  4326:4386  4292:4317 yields -0.4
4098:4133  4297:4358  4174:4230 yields -0.9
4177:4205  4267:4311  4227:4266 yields 0.1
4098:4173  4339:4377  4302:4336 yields -1.4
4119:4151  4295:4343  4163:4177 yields 0.5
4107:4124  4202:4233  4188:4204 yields 0.3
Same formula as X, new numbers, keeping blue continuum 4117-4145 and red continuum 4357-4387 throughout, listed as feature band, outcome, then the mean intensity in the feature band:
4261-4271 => 0.00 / 47.1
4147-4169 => -0.02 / 49.8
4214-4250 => -0.01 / 48.3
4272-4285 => 0.04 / 45.3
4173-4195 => 0.02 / 47.8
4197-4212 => -0.02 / 49.3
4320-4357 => 0.01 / 45.9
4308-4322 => -0.01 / 46.9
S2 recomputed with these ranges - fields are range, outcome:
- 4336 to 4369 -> 45.7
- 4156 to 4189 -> 48.1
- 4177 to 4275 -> 48.1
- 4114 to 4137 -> 48.7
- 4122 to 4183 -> 49.5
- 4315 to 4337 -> 47.1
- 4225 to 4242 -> 45.6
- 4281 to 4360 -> 46.3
